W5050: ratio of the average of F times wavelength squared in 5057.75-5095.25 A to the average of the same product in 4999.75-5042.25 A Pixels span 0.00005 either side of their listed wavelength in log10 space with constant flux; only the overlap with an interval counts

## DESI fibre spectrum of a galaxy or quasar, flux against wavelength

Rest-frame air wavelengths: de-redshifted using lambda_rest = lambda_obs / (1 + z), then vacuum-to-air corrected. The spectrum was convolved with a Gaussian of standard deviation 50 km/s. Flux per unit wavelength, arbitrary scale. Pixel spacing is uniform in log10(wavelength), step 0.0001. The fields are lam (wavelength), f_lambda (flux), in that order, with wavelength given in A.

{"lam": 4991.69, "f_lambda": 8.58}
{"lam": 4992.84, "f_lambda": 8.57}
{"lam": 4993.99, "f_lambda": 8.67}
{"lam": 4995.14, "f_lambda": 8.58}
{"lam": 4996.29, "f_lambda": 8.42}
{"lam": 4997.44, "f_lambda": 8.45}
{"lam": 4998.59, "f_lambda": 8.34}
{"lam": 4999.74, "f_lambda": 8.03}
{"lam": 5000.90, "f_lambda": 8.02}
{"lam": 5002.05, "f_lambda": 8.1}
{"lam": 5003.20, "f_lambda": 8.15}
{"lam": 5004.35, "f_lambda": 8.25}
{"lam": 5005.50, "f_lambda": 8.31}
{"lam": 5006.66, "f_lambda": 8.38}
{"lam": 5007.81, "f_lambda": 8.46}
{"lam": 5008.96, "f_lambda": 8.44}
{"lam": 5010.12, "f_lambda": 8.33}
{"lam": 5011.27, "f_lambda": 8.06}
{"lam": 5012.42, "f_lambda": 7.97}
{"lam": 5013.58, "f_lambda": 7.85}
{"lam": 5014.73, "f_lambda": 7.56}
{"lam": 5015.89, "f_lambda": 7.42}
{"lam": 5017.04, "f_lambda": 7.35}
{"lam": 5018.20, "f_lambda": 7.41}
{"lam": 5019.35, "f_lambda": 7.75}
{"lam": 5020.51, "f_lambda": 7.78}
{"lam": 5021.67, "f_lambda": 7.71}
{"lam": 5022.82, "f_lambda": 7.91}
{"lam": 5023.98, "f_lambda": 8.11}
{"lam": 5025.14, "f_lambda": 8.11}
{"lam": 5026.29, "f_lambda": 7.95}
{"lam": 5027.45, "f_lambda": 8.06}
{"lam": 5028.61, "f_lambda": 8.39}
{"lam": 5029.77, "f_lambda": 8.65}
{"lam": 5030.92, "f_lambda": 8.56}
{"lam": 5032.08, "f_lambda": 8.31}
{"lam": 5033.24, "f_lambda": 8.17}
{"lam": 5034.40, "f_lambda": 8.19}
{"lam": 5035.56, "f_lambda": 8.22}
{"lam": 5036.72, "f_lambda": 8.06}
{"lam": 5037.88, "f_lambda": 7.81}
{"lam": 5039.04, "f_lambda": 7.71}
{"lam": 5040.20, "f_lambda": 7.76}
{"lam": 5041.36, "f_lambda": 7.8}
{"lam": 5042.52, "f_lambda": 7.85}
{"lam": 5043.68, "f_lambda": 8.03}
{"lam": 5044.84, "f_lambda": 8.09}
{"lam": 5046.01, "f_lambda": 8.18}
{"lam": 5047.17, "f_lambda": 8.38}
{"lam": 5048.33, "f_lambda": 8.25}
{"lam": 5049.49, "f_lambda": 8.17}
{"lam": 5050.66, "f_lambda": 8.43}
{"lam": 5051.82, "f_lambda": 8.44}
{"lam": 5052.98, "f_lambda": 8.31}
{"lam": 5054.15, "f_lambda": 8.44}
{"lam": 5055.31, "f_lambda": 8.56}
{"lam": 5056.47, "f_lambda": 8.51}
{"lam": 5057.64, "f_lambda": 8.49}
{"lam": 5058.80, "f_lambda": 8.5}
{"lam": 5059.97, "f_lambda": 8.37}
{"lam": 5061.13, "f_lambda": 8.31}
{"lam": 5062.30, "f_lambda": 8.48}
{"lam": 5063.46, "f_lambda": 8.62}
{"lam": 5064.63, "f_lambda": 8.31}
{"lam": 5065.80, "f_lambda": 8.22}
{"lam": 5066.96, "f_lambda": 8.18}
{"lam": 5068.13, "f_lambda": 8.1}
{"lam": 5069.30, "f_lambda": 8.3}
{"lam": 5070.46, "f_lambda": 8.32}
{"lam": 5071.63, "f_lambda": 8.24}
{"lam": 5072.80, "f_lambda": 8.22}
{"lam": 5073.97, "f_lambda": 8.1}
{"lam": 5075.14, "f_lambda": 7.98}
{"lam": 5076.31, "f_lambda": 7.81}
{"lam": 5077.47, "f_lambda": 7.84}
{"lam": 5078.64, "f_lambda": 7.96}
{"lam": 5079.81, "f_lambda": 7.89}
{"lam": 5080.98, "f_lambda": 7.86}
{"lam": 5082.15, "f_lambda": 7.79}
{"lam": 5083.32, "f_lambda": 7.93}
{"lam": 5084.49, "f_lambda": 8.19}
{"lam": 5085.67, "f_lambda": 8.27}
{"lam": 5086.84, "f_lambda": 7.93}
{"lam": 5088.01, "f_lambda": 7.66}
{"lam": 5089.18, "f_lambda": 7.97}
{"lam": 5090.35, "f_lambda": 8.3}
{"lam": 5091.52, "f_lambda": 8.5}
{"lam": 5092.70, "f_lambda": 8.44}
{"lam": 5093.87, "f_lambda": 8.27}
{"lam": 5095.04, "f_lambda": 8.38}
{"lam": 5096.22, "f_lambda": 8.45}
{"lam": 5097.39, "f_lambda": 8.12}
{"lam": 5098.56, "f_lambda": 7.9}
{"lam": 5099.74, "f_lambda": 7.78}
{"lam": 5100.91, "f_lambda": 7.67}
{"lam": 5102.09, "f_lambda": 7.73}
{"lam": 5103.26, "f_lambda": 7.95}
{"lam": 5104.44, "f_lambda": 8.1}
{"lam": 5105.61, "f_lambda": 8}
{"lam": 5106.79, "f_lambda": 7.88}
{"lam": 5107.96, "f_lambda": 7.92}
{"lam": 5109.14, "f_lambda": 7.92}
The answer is 1.04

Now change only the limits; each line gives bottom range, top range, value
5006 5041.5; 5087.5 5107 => 1.04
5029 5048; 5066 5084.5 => 1.01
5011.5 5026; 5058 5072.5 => 1.09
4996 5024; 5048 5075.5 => 1.06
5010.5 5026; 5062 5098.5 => 1.07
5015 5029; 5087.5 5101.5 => 1.07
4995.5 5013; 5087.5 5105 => 1.02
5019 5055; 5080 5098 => 1.02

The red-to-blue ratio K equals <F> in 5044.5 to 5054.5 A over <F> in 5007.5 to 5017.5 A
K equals 1.05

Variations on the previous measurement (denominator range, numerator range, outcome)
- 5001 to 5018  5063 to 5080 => 1.01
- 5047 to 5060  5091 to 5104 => 0.96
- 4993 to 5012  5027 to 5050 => 0.98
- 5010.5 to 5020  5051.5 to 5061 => 1.10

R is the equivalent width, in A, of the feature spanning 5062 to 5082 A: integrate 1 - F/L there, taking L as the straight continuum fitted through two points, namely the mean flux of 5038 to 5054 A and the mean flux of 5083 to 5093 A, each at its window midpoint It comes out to 0.0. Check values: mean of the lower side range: 8.11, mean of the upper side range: 8.12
